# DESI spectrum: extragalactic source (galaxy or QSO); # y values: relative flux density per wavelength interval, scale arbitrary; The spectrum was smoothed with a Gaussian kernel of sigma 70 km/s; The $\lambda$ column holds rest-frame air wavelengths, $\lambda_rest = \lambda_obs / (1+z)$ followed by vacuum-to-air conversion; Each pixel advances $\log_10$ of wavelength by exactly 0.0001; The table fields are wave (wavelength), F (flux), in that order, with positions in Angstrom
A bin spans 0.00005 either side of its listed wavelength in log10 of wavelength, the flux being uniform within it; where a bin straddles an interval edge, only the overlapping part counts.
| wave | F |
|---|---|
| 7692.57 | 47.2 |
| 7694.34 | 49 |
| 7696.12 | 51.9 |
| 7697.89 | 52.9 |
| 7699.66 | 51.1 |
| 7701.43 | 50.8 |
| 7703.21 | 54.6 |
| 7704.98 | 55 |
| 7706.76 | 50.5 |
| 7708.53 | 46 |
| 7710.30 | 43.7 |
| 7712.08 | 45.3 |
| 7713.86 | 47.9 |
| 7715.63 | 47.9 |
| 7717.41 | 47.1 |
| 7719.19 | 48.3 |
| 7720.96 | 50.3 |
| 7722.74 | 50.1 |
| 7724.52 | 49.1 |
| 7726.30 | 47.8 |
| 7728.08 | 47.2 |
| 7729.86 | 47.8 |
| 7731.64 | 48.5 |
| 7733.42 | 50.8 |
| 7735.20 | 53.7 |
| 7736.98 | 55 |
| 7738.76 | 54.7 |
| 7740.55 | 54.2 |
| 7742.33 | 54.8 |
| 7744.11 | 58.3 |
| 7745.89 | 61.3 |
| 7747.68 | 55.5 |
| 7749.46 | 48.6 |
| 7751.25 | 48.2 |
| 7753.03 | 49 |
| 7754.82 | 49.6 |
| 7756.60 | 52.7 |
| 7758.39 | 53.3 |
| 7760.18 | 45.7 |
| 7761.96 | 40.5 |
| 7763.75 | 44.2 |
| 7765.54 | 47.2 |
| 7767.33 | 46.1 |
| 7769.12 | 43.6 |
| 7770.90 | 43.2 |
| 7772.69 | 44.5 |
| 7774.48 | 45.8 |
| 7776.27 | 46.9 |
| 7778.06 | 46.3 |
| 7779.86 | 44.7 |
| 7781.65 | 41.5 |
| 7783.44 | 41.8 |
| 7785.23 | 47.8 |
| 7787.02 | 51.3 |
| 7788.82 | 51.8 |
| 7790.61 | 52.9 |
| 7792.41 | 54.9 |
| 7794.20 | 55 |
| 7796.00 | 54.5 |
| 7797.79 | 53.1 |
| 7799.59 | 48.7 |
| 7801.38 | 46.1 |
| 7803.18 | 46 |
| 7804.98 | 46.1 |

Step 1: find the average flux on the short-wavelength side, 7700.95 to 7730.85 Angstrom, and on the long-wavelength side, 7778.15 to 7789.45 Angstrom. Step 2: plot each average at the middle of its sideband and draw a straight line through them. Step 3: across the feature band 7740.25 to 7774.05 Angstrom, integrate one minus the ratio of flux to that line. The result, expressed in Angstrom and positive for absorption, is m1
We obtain -1.5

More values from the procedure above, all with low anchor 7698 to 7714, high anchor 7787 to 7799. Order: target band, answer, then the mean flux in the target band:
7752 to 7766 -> 1.1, 47.8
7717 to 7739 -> 0.3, 50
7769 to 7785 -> 2.5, 44.5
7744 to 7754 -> -0.3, 53.1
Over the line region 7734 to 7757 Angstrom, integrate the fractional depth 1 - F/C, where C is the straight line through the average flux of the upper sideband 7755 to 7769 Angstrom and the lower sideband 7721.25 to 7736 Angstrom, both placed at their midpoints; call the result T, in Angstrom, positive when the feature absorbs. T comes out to -2.5 Angstrom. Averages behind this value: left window 49.4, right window 47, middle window 53.5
